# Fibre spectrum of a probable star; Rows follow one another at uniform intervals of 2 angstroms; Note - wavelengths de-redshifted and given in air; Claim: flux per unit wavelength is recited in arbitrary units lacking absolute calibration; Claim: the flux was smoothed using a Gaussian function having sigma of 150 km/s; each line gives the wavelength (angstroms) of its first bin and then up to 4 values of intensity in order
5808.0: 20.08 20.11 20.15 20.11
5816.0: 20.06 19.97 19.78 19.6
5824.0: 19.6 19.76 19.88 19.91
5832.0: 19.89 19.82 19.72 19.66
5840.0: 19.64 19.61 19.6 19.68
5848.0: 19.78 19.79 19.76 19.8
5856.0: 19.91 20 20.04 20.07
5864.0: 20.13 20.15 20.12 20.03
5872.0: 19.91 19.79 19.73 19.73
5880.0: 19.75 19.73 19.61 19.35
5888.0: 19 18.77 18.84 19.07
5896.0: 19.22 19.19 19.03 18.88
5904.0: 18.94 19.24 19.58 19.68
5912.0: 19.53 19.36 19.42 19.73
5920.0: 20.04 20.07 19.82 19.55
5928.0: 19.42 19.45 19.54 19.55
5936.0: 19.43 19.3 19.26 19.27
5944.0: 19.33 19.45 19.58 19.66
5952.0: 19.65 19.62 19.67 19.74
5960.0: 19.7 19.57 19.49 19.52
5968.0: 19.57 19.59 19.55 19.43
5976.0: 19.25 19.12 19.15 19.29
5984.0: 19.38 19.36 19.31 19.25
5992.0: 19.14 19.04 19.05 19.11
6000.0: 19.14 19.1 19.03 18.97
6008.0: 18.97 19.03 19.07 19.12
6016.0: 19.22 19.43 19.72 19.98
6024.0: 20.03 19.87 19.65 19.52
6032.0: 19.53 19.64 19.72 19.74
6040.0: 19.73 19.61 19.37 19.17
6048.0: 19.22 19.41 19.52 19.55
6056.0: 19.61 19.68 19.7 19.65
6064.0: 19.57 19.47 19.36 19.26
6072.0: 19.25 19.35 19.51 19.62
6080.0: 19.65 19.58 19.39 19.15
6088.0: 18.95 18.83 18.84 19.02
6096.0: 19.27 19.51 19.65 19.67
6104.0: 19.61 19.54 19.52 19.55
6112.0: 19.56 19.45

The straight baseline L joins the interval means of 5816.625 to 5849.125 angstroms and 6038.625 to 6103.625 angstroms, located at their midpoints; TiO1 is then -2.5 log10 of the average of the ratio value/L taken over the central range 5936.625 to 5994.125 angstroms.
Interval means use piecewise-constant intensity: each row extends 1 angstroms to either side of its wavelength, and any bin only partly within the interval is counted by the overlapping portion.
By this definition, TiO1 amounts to 0.01 mag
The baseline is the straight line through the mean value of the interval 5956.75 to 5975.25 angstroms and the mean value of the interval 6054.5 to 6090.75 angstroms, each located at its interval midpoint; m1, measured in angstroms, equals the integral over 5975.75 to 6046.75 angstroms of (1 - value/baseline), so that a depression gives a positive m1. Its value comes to 0.6 angstroms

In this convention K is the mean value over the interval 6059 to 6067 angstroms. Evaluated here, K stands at 19.6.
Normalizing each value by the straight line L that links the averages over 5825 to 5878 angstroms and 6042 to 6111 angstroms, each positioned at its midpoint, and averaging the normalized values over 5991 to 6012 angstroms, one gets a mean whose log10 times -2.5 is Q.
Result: 0.03 mag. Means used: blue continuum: 19.9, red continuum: 19.4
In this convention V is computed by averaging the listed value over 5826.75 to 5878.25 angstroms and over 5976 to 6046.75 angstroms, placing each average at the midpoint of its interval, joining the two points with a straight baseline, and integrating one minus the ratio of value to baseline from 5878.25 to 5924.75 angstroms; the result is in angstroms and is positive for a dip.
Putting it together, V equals 0.7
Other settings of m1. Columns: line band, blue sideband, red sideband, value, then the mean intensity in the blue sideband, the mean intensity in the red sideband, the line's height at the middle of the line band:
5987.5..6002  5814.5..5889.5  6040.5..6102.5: 0.3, 19.8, 19.4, 19.5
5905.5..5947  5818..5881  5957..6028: 0.1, 19.8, 19.4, 19.6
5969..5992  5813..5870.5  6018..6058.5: 0.4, 19.9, 19.6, 19.7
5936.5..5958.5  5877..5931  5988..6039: -0.1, 19.4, 19.4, 19.4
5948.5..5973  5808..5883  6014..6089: 0.1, 19.9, 19.5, 19.7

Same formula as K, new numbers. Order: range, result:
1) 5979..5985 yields 19.3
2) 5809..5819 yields 20.1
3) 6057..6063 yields 19.7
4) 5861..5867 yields 20.1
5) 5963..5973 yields 19.5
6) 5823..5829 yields 19.7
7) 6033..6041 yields 19.7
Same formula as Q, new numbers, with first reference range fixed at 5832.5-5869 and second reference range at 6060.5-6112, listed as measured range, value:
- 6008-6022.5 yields 0.012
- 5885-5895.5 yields 0.042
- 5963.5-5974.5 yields 0.005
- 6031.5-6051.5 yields -0.002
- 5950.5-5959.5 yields -0.001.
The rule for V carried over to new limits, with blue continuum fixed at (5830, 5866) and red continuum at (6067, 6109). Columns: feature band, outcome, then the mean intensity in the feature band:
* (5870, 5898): 0.5 angstroms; 19.4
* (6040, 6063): -0.1 angstroms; 19.5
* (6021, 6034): -0.2 angstroms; 19.8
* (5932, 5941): 0.1 angstroms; 19.4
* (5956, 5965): 0.0 angstroms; 19.6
